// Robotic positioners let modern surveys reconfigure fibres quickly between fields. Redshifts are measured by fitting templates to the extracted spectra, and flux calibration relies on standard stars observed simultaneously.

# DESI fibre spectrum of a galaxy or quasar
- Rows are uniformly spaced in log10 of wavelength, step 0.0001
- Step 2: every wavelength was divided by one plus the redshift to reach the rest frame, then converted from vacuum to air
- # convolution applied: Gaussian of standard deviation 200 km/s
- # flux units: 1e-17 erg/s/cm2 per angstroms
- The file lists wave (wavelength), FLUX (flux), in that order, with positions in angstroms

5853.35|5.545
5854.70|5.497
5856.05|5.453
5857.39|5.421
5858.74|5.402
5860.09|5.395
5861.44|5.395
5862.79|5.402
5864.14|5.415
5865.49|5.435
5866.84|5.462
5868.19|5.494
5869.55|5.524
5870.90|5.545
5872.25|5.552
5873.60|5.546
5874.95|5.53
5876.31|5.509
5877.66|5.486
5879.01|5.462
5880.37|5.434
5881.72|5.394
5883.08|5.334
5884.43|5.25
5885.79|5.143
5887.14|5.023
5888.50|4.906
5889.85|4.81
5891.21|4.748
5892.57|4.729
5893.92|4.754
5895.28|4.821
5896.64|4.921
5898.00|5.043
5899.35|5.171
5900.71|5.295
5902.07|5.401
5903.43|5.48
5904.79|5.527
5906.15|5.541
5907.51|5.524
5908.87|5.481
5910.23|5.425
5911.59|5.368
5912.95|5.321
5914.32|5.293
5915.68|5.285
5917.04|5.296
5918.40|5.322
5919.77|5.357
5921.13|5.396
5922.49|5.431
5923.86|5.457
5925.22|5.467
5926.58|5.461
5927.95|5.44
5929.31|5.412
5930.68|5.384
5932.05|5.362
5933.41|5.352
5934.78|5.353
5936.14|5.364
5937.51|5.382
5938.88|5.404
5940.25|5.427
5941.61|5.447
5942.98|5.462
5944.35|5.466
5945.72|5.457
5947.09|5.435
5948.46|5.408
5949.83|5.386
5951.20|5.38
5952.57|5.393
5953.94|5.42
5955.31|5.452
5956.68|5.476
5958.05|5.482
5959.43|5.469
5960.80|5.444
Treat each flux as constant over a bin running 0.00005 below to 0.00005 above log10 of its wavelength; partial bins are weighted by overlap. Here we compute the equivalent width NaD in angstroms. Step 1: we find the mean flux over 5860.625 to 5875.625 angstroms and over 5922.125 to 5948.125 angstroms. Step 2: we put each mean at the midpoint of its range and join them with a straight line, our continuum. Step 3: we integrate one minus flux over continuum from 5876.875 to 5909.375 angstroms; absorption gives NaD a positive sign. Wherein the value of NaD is 1.6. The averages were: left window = 5.48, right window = 5.42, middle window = 5.2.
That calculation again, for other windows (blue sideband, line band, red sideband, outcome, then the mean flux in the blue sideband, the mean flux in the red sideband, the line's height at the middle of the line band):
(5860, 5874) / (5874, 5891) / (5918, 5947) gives 0.6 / 5.47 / 5.41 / 5.46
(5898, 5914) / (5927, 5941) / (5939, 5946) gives 0.1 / 5.39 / 5.45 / 5.44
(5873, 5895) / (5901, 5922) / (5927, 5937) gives -0.4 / 5.18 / 5.38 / 5.3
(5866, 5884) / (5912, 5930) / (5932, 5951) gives 0.2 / 5.48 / 5.41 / 5.43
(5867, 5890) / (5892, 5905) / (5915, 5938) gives 0.7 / 5.36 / 5.38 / 5.37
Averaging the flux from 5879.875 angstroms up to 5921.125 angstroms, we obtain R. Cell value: 5.22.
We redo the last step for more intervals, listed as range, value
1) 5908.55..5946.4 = 5.39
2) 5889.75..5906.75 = 5.1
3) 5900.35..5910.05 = 5.47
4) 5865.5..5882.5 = 5.49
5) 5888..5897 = 4.81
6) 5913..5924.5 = 5.35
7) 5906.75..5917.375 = 5.38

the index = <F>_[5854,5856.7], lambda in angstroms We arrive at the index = 5.47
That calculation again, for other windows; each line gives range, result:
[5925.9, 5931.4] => 5.42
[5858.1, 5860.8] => 5.4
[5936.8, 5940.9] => 5.39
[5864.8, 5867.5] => 5.45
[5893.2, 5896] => 4.79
